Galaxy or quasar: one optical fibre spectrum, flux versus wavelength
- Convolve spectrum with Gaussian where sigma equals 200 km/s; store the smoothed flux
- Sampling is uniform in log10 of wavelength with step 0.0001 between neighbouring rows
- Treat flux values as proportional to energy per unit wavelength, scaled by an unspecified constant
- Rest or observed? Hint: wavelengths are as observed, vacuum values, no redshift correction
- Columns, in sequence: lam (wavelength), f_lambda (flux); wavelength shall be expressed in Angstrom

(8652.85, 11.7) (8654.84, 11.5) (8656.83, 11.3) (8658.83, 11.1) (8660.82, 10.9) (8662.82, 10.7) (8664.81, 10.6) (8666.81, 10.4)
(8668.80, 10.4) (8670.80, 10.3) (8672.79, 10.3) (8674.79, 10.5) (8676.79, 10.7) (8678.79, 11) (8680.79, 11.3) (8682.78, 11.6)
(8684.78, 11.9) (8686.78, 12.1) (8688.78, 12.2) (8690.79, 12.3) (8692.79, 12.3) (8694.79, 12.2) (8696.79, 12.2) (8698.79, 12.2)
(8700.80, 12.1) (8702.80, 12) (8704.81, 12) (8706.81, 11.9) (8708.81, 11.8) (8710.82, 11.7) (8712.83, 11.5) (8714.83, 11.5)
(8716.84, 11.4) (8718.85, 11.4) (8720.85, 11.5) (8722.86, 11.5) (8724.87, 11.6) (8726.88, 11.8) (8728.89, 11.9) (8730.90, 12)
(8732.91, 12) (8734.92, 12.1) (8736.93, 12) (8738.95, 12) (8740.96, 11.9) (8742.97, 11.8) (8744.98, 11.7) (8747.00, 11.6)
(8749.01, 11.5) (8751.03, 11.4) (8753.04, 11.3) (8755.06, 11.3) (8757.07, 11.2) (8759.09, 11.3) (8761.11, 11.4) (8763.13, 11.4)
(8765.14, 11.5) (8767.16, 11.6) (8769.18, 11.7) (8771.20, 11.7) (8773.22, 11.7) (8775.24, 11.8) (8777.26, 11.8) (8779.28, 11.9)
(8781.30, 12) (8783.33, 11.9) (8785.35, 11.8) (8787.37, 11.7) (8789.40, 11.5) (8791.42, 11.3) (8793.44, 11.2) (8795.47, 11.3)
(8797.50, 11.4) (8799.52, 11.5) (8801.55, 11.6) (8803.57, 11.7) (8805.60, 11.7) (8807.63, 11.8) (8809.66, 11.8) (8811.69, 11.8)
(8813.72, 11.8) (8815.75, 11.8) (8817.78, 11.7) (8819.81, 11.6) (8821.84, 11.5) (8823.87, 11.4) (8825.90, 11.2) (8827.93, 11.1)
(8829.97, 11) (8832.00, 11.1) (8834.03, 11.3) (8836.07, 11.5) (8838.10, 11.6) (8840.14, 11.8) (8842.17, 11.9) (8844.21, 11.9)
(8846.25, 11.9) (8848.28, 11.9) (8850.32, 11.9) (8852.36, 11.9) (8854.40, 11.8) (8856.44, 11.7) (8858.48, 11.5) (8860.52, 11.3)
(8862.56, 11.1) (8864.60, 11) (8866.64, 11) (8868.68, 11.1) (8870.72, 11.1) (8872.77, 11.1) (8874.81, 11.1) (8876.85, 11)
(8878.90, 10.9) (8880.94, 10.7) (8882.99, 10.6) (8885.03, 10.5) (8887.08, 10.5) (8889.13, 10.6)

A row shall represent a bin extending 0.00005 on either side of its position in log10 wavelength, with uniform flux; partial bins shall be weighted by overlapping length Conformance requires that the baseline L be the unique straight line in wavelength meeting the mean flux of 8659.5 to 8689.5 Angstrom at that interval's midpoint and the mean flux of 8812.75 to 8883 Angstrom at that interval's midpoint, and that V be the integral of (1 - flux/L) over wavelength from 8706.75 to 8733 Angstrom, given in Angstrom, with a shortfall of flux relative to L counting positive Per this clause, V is -1.3 Angstrom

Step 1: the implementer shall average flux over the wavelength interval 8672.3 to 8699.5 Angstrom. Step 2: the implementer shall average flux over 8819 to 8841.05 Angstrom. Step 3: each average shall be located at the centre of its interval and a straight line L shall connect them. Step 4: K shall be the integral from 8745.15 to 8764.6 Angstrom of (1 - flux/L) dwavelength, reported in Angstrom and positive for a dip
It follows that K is 0.2 Angstrom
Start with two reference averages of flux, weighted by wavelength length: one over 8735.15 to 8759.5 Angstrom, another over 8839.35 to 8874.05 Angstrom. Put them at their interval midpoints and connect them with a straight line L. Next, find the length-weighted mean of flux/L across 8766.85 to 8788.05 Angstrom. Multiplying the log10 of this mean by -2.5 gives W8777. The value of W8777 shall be -0.02 mag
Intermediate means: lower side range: 11.6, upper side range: 11.5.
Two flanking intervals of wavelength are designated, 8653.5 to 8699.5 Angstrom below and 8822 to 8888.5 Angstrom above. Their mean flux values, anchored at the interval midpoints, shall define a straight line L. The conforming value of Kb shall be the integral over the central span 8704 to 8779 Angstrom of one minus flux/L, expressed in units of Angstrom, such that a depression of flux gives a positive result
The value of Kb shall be -2.4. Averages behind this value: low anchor 11.3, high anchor 11.3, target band 11.7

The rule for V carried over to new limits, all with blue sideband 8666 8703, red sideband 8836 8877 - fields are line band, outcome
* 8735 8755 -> -0.37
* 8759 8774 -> -0.09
